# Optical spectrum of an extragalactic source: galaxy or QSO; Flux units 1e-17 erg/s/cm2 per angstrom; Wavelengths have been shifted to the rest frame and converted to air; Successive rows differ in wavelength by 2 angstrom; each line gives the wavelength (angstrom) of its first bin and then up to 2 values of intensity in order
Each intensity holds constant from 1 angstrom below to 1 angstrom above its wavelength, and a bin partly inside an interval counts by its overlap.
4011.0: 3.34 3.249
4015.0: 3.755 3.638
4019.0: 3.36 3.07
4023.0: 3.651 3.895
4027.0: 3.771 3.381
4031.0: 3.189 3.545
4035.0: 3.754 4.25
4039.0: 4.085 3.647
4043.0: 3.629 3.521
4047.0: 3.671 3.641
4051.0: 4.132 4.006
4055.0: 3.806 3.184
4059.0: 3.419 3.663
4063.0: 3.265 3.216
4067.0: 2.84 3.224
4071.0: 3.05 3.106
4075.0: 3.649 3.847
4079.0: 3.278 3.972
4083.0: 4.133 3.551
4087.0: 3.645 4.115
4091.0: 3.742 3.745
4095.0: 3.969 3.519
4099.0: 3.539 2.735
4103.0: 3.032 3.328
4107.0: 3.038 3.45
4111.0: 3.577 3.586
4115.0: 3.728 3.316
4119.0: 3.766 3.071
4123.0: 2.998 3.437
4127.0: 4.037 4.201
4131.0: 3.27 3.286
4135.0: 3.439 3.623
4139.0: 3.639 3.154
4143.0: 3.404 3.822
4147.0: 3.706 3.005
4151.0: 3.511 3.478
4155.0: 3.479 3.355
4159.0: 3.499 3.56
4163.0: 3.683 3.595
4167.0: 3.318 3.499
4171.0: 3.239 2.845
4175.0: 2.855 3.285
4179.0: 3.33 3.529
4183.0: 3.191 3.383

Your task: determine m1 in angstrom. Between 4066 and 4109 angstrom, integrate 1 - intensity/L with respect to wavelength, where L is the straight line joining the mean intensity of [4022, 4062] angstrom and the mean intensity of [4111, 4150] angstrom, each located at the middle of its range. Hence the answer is 1.4 angstrom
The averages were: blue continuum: 3.69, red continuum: 3.5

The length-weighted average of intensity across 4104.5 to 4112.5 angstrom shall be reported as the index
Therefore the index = 3.36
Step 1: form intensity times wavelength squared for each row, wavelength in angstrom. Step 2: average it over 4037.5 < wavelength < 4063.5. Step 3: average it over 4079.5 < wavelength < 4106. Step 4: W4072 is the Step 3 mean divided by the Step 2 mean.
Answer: 1.00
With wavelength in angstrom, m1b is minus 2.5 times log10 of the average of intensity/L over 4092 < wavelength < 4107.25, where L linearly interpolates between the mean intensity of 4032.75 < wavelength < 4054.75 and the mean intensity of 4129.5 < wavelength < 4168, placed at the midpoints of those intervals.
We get 0.08 mag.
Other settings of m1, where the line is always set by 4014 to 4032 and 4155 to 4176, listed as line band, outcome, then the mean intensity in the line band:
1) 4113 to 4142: -0.88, 3.5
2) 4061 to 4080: 0.93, 3.3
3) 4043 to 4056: -1.09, 3.78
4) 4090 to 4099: -0.74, 3.72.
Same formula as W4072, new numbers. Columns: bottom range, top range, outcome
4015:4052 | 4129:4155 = 1.00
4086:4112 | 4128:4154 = 1.02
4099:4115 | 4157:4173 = 1.07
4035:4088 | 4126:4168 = 1.02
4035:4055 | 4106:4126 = 0.92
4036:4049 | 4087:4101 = 1.00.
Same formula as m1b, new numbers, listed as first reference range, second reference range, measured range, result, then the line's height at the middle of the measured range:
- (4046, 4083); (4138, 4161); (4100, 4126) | 0.055 mag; 3.49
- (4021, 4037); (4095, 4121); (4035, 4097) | -0.039 mag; 3.51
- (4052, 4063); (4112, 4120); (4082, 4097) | -0.067 mag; 3.59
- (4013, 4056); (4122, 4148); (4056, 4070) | 0.119 mag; 3.64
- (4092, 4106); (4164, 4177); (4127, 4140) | -0.090 mag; 3.32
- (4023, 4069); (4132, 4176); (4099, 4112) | 0.090 mag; 3.5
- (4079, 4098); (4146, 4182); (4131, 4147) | 0.010 mag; 3.51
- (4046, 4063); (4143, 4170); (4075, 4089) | -0.041 mag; 3.62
